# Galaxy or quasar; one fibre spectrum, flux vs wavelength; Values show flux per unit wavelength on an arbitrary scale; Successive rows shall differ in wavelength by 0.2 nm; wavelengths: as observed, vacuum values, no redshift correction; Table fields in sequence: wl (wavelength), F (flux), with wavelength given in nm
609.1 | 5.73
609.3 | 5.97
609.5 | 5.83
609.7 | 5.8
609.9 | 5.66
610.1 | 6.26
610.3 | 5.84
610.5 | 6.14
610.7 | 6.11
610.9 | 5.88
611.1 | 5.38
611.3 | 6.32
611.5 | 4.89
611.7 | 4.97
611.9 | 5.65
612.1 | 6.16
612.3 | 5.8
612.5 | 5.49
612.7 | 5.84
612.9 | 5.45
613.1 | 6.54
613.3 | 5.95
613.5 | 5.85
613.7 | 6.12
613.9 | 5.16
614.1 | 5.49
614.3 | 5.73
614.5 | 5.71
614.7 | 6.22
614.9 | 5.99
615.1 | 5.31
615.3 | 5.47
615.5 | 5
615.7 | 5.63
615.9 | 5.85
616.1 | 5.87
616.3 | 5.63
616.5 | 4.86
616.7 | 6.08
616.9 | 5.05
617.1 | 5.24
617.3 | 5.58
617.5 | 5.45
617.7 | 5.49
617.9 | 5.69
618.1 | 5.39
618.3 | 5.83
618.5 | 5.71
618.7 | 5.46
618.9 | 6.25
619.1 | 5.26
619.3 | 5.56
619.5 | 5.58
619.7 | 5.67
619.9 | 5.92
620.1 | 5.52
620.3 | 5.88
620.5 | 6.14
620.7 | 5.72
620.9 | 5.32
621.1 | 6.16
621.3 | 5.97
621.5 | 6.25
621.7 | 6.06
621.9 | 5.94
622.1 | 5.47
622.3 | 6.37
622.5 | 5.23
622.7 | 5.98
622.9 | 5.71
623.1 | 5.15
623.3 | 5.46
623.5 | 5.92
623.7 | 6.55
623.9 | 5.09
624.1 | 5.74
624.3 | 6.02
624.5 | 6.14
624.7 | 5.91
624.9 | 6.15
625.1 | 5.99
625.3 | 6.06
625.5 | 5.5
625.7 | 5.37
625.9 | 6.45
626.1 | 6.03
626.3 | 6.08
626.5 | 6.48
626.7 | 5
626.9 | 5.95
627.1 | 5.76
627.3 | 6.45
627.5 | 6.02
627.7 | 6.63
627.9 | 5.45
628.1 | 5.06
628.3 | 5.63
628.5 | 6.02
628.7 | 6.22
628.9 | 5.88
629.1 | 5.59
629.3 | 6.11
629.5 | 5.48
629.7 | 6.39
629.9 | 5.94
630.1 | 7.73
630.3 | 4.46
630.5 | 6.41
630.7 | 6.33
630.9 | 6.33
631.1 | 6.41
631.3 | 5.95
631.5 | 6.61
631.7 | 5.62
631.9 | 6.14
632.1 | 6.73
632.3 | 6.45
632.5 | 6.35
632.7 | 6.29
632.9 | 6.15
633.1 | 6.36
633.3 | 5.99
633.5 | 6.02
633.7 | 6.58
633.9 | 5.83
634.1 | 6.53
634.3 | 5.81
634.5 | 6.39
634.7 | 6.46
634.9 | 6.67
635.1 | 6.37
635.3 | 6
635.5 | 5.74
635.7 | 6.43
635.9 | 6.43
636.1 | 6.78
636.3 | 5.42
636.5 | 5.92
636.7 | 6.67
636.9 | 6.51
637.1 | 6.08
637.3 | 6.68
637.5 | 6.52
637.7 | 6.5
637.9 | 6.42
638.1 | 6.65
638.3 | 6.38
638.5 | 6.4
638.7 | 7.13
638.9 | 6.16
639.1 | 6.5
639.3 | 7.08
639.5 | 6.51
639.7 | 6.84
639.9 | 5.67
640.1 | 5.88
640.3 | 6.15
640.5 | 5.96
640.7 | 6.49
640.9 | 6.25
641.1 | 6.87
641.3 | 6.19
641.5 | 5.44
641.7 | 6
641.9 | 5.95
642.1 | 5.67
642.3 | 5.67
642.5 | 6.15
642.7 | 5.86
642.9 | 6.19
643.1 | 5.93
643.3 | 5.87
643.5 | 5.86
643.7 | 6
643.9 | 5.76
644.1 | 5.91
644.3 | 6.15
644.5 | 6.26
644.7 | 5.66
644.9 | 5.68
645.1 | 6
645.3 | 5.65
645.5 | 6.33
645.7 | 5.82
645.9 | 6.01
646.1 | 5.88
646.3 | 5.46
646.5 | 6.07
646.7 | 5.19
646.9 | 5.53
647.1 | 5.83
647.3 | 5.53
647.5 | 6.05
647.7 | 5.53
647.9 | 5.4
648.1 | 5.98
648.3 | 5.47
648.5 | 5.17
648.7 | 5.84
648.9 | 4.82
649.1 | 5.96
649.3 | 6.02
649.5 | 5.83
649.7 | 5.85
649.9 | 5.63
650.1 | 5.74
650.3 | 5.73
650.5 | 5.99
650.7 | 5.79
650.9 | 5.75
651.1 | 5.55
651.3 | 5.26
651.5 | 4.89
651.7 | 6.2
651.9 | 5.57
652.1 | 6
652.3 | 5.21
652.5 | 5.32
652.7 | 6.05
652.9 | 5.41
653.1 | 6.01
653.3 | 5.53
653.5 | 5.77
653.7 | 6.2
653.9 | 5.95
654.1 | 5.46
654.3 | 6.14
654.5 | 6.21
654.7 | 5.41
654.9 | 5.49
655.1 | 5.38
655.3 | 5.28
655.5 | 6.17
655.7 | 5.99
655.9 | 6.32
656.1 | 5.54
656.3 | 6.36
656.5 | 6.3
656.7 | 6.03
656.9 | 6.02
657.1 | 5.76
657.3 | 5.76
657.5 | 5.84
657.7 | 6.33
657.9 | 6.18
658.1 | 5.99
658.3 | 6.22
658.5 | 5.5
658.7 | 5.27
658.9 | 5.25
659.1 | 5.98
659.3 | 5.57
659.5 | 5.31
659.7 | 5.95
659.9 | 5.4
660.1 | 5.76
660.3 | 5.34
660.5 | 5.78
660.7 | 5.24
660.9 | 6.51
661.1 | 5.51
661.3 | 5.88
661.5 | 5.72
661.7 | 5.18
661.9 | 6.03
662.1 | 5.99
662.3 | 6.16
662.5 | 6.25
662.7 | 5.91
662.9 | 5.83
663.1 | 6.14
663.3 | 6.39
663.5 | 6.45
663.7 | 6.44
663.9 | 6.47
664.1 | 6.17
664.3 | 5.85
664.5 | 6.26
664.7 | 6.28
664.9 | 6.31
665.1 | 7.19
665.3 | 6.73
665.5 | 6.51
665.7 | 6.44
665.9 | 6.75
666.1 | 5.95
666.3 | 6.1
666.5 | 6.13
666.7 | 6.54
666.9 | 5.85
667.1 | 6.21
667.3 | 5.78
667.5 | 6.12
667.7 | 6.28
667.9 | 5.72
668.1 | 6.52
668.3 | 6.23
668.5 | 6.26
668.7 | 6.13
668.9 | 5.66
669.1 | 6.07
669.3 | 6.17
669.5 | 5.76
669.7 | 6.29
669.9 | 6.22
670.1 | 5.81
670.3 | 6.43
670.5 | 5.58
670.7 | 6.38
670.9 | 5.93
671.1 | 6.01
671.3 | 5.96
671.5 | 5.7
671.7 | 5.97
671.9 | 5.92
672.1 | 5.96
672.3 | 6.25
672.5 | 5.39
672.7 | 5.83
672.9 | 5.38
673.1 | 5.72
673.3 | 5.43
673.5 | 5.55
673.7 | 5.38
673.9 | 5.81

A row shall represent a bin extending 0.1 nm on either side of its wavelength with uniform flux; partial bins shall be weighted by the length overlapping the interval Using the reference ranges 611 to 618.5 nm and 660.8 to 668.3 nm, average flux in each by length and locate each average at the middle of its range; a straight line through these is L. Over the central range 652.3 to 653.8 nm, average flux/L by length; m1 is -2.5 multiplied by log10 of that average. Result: 0.06 mag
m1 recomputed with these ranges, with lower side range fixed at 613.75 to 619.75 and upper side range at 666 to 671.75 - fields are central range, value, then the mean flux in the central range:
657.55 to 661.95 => 0.05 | 5.72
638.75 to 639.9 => -0.14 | 6.56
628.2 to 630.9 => -0.06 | 6.03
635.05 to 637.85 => -0.10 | 6.29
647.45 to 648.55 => 0.05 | 5.6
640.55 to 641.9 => -0.07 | 6.18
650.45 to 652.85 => 0.05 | 5.62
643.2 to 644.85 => -0.02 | 5.93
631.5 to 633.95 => -0.09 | 6.23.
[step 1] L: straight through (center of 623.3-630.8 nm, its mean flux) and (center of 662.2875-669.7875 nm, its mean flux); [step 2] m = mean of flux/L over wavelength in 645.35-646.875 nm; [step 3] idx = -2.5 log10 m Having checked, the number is 0.05 mag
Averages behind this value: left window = 5.94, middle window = 5.8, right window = 6.22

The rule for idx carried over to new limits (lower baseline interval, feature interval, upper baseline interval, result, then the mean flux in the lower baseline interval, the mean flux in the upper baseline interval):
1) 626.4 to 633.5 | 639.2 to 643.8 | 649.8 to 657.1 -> -0.034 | 6.07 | 5.77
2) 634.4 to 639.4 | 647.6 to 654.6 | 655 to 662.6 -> 0.062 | 6.41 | 5.82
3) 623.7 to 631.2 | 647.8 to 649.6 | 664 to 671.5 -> 0.086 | 5.96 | 6.17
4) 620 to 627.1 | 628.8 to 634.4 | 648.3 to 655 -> -0.065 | 5.85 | 5.69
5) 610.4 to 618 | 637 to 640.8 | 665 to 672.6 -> -0.097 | 5.66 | 6.13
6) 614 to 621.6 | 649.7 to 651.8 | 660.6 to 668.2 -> 0.064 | 5.66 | 6.15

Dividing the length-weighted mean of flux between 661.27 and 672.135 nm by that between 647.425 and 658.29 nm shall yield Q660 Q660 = 1.1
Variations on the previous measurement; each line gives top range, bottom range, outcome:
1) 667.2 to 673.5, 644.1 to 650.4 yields 1.04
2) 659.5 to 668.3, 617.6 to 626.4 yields 1.05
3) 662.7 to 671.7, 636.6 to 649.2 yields 1.02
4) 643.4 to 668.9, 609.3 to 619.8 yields 1.04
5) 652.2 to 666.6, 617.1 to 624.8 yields 1.03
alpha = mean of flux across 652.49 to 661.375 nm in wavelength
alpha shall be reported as 5.8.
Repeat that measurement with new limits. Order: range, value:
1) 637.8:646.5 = 6.11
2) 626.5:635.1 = 6.11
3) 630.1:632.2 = 6.18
